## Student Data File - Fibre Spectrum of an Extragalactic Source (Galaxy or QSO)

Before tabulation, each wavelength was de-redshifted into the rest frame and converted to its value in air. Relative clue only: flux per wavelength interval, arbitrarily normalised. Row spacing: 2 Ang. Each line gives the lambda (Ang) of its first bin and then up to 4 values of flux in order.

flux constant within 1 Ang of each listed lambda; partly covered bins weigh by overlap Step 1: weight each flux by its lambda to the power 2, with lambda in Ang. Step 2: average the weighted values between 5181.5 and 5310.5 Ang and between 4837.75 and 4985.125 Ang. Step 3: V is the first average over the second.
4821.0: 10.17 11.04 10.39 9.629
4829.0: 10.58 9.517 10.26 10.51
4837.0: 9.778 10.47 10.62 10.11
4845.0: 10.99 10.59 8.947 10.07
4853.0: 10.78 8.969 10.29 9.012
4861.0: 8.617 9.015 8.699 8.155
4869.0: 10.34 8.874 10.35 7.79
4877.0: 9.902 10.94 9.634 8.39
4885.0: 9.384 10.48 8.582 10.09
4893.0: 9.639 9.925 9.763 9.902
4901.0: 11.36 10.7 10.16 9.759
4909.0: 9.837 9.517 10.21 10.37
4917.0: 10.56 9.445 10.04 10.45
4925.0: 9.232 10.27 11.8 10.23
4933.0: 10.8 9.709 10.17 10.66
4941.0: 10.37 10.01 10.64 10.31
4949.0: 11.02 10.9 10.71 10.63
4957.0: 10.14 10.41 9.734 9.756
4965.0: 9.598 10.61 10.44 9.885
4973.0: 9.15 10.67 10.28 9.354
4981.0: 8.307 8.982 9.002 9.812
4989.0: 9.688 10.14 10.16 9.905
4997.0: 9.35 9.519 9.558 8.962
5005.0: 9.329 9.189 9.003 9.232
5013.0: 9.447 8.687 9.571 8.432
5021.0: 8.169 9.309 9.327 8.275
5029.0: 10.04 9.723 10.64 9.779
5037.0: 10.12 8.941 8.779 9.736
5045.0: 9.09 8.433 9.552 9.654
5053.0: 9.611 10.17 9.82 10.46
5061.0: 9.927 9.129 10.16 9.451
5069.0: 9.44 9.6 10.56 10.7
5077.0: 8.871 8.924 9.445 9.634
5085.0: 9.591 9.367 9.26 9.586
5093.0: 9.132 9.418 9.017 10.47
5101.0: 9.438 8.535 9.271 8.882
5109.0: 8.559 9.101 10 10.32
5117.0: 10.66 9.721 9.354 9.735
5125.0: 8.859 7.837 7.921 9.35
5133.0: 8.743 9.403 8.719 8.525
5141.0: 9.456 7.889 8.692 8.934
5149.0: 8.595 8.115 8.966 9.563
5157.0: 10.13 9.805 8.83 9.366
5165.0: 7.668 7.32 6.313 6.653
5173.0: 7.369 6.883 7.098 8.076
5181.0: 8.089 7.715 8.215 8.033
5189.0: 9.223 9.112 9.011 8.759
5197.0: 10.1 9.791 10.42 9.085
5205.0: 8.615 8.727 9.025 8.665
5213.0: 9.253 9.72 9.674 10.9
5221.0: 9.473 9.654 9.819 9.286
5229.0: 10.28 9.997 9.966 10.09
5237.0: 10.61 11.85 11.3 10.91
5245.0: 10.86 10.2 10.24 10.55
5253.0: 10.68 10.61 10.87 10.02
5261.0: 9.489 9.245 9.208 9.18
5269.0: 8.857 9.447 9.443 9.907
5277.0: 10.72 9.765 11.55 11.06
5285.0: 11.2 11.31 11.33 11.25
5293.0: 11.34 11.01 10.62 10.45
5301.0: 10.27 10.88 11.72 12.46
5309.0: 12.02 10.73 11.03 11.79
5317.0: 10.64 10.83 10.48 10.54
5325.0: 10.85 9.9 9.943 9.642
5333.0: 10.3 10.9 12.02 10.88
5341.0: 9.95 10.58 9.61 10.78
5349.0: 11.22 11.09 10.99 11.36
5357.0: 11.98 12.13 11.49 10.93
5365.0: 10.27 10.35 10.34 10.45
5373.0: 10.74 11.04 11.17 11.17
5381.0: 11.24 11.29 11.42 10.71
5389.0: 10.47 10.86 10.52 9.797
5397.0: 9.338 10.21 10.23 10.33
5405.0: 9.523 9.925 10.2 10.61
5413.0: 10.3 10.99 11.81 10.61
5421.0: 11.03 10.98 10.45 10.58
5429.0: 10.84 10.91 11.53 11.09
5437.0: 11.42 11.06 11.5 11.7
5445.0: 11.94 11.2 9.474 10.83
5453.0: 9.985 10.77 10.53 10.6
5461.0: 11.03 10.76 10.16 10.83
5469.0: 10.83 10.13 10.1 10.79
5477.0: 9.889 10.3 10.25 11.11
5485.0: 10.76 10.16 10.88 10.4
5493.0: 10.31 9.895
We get 1.16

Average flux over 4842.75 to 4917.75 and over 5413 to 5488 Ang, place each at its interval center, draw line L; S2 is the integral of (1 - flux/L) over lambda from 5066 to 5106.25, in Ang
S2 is 2.5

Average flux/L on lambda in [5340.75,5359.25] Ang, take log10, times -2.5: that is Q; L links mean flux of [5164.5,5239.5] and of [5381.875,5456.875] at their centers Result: -0.08 mag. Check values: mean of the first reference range 8.95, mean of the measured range 11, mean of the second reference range 10.7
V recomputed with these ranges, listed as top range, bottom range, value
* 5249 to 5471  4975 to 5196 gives 1.30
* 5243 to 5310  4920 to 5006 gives 1.19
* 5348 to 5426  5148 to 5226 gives 1.32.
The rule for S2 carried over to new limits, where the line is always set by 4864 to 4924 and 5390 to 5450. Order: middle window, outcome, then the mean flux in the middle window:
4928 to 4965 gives -2.1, 10.4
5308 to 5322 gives -0.7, 11.1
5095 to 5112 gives 1.6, 9.17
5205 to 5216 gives 1.4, 9.04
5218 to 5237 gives 0.7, 9.98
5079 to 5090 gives 0.8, 9.41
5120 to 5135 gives 1.9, 8.87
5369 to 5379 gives -0.2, 10.8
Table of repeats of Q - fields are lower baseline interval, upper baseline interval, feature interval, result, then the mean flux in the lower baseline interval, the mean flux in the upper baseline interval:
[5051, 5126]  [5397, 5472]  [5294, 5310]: -0.092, 9.57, 10.7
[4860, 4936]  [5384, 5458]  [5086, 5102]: 0.076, 9.81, 10.7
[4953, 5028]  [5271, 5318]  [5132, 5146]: 0.166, 9.53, 10.9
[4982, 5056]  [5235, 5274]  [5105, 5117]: 0.026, 9.39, 10.2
